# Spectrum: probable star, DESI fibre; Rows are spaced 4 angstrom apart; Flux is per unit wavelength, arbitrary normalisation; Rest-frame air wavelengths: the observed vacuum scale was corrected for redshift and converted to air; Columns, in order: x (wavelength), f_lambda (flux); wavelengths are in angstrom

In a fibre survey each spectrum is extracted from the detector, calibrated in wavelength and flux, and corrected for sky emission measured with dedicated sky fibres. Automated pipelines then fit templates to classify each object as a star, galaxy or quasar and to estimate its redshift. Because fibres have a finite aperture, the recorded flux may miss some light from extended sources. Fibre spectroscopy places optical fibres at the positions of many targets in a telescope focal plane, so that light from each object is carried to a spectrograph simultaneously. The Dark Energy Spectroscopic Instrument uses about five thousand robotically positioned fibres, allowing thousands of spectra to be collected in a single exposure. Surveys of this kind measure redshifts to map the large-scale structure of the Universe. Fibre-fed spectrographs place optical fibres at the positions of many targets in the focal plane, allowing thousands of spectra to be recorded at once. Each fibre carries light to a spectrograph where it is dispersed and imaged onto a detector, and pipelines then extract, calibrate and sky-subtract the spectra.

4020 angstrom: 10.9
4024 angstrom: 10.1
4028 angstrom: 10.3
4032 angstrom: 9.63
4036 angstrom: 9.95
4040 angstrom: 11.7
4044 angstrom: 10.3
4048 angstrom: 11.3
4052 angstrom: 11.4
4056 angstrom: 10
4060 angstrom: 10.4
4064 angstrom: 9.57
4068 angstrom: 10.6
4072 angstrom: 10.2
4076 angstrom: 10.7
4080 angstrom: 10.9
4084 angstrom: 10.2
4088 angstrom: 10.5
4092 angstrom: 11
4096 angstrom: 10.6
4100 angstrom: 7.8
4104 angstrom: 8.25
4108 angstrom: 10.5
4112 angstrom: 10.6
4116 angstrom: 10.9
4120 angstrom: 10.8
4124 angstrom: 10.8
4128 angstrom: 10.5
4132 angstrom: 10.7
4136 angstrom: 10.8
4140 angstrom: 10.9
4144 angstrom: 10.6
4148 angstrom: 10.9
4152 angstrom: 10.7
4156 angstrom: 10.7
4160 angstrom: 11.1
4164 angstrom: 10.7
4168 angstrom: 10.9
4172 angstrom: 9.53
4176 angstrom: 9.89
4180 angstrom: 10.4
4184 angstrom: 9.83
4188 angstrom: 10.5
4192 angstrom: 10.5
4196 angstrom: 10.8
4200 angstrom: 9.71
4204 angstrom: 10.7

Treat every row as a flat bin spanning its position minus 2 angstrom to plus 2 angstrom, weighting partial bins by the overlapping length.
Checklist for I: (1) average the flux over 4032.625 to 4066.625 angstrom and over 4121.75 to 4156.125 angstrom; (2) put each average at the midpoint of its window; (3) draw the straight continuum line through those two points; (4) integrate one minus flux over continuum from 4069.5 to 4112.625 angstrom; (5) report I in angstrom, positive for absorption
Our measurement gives 2.1 angstrom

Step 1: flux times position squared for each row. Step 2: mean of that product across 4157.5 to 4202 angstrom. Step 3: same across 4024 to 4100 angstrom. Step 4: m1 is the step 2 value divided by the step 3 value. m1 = 1.1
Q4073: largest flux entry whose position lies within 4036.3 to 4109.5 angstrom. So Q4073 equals 11.7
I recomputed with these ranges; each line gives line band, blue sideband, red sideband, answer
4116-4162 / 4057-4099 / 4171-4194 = -2.41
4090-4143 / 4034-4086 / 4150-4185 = 0.84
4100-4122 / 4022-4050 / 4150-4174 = 1.17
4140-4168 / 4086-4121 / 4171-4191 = -2.00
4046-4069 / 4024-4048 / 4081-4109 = -0.73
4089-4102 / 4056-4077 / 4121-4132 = 0.74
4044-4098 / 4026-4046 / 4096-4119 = -2.63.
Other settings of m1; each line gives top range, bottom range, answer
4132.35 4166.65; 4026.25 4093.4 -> 1.07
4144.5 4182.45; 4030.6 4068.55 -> 1.06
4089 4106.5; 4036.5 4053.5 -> 0.88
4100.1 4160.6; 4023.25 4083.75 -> 1.04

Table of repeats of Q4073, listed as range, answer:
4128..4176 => 11.1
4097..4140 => 10.9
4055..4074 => 10.6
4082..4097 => 11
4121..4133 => 10.8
